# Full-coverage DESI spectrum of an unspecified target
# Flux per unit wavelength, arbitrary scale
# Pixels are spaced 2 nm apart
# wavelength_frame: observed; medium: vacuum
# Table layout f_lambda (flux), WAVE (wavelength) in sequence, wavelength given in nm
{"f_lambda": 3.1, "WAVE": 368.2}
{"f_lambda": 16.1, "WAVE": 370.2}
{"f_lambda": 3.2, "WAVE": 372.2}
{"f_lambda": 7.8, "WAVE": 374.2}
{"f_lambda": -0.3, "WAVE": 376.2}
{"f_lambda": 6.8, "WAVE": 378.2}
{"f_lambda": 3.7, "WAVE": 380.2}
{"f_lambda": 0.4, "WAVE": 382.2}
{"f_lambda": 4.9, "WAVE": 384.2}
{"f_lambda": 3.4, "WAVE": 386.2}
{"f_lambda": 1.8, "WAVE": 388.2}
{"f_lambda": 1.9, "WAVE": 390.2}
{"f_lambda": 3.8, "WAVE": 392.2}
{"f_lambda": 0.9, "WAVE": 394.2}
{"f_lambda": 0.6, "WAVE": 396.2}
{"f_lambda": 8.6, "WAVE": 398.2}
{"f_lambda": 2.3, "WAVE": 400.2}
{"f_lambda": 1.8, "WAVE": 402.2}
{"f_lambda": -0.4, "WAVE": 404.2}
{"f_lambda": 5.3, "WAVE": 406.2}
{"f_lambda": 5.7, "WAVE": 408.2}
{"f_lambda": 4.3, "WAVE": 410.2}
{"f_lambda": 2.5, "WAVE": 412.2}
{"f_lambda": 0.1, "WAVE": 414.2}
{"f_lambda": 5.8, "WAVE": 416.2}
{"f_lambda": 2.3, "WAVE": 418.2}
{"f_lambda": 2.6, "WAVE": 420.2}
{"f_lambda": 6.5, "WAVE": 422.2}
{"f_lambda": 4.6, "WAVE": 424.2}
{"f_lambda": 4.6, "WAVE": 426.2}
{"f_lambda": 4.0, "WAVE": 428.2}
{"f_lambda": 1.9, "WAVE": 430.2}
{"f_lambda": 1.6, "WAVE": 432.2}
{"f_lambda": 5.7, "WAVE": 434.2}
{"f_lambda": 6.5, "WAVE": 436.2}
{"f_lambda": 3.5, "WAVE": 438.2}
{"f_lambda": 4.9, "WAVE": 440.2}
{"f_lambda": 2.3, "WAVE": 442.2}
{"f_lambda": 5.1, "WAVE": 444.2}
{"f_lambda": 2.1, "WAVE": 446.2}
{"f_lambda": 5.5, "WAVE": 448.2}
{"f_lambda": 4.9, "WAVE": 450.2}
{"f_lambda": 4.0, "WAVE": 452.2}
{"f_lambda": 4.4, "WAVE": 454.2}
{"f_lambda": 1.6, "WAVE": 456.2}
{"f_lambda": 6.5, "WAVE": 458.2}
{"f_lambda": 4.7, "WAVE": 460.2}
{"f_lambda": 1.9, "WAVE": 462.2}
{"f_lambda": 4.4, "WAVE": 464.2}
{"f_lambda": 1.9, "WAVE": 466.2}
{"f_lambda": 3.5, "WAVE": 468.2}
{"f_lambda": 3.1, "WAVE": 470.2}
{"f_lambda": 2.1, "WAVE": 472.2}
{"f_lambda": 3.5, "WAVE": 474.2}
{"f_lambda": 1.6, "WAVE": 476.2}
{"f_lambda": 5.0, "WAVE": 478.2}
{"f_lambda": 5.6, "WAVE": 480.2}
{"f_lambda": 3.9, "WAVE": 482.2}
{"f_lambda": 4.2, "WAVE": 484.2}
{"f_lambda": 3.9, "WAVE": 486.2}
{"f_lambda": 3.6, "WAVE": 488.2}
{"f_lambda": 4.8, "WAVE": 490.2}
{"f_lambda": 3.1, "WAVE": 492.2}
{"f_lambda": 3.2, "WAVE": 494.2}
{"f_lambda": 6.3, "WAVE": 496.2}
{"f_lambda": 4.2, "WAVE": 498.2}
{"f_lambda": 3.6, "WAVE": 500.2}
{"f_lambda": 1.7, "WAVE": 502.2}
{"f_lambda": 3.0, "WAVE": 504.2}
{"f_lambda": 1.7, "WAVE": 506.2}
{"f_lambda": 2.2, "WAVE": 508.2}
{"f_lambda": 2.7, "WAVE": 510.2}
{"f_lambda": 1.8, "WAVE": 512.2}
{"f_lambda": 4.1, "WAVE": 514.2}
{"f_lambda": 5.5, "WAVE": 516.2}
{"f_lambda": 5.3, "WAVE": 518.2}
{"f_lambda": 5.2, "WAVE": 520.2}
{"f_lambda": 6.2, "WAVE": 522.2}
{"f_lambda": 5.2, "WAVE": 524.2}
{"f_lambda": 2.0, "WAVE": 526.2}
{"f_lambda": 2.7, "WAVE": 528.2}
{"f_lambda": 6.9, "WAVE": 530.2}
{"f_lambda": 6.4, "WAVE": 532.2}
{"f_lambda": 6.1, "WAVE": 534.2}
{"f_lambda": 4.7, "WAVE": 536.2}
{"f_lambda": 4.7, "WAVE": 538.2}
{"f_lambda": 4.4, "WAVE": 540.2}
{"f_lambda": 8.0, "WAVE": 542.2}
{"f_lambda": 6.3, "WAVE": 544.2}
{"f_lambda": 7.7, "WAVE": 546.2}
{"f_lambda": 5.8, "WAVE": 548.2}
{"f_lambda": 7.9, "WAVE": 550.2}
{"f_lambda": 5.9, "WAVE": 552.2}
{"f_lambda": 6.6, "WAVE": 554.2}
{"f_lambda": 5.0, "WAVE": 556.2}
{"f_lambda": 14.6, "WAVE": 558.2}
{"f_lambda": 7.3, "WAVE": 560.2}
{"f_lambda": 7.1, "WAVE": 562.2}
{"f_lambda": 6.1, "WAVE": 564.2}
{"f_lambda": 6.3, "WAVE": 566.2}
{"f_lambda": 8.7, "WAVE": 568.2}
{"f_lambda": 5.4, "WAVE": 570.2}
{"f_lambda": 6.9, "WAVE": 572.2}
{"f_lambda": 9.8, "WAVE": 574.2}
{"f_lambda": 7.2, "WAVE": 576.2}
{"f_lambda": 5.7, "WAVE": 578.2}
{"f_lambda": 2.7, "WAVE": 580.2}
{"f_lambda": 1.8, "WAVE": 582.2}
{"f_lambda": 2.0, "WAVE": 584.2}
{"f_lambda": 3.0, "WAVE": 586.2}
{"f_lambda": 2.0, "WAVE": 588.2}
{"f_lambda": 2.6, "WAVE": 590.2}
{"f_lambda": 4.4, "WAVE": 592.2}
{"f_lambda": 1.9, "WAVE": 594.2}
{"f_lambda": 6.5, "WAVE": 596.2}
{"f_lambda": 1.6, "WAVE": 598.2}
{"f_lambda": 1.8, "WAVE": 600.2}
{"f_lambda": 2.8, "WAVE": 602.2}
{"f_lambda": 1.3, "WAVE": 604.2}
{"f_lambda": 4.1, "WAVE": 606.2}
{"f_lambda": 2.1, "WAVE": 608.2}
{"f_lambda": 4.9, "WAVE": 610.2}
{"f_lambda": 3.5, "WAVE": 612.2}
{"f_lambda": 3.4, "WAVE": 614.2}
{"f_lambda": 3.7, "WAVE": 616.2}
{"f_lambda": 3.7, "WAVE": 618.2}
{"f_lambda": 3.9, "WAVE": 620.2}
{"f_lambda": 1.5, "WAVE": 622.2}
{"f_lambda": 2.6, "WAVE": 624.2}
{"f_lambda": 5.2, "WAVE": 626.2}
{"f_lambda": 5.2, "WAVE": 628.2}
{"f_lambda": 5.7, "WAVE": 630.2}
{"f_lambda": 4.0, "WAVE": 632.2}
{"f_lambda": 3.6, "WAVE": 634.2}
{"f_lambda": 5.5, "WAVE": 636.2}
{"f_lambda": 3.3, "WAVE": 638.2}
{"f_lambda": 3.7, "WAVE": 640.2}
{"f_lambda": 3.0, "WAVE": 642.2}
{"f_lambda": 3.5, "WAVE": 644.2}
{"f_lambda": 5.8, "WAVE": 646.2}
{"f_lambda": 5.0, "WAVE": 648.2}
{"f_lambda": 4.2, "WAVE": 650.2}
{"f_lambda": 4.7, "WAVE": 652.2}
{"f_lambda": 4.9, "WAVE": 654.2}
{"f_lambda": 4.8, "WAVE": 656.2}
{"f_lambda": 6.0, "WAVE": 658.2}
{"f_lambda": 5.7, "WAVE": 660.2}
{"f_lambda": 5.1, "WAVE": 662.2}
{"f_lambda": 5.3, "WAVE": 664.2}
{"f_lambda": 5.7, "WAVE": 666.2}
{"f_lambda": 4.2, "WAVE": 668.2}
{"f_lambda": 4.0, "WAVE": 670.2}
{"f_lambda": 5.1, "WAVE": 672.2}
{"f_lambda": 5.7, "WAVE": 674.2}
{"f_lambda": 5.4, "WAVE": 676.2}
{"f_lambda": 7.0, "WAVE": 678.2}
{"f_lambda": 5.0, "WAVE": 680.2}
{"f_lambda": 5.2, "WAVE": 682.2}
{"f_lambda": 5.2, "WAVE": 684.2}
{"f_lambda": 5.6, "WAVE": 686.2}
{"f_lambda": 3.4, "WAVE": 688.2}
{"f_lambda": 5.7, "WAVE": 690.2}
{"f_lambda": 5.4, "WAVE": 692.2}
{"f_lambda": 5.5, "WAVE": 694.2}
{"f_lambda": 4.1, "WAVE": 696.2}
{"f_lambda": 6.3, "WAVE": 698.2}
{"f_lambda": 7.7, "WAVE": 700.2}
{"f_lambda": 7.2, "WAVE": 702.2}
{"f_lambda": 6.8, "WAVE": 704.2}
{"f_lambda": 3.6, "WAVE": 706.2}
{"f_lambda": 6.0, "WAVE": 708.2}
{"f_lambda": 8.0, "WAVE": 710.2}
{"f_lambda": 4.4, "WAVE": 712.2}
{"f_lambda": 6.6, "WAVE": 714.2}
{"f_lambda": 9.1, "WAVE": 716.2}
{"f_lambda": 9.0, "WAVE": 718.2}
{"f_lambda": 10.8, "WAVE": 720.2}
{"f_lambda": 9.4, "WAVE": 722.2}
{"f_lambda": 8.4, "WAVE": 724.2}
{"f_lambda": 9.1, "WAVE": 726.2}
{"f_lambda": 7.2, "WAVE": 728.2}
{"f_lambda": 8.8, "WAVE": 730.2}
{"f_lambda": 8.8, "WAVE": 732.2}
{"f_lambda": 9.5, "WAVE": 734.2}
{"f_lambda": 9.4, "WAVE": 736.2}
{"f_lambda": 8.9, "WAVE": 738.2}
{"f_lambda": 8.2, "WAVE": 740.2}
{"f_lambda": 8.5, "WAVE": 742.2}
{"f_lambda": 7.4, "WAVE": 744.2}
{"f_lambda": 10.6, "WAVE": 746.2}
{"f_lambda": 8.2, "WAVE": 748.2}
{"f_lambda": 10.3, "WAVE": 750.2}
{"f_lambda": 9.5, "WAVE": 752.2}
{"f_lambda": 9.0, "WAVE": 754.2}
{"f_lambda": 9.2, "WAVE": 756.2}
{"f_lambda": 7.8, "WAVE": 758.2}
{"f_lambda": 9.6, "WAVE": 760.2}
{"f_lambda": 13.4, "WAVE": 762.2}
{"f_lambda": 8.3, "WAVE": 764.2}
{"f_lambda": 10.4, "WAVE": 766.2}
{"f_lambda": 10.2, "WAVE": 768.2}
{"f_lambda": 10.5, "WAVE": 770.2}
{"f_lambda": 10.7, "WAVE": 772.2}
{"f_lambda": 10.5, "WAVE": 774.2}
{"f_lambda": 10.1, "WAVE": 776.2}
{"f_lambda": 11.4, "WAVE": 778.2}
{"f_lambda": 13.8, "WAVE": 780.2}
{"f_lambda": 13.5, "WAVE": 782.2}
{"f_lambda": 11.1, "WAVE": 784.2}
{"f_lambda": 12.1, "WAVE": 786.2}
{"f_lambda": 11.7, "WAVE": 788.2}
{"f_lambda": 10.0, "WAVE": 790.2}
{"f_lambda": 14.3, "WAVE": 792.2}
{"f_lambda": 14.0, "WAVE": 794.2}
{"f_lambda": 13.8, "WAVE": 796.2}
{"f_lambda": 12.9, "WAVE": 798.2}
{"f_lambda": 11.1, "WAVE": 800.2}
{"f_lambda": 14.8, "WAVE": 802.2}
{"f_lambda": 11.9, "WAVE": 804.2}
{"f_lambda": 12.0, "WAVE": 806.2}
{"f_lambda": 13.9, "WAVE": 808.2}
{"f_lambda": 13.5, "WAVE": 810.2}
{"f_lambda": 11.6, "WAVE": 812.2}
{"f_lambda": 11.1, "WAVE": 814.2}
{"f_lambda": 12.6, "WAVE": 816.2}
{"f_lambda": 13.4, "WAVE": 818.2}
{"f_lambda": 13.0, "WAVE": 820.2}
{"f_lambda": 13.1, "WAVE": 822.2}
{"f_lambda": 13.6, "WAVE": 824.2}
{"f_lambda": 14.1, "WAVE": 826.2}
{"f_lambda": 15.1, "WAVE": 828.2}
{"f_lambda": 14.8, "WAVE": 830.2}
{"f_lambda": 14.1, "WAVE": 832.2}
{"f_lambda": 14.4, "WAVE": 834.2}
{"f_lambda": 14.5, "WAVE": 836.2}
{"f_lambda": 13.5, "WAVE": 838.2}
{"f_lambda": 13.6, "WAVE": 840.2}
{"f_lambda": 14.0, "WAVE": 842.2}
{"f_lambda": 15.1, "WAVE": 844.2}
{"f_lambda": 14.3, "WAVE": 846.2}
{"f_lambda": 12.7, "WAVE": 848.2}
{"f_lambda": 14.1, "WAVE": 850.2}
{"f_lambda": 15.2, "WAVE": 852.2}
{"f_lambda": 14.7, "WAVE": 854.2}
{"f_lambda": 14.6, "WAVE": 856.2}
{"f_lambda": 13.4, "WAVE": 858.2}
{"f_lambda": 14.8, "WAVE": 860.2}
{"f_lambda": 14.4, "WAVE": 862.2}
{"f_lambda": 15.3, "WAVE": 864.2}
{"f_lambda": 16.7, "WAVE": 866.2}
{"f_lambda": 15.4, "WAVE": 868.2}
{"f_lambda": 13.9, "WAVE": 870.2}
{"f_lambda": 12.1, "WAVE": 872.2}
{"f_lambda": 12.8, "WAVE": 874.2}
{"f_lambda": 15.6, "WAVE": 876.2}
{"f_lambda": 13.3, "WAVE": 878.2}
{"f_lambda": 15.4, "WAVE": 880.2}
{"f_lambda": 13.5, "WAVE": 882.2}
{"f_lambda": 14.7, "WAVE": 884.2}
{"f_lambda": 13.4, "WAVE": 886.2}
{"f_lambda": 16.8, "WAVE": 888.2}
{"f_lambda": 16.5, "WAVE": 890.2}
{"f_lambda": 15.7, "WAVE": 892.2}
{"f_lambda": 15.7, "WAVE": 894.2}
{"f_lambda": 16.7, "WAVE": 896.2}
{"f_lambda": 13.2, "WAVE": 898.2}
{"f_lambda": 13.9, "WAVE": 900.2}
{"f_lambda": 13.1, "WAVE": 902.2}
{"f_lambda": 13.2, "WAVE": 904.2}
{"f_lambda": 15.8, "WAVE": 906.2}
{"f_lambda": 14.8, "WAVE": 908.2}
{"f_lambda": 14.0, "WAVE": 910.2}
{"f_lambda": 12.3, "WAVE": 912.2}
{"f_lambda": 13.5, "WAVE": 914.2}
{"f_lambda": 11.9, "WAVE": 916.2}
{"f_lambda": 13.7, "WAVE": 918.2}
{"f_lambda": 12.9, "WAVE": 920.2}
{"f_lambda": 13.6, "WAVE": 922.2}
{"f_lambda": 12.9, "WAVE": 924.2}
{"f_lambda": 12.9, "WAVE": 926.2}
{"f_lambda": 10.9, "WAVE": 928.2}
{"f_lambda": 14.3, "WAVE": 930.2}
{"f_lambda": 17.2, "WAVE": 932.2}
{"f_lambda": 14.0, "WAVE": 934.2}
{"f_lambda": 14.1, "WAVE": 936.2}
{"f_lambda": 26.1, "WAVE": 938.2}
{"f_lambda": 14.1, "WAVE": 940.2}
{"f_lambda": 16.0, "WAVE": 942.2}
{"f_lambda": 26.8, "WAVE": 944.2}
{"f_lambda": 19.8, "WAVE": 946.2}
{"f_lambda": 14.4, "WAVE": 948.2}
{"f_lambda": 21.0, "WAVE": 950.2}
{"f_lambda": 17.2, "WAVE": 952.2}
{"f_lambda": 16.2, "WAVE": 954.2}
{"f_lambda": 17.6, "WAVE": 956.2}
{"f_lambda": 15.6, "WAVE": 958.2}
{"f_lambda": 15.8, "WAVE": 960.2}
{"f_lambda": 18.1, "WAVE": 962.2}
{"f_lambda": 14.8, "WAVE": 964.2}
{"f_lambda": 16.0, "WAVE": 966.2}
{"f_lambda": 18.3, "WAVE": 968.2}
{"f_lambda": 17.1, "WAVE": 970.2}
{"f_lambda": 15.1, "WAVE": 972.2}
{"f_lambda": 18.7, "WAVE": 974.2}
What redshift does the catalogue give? 0.794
